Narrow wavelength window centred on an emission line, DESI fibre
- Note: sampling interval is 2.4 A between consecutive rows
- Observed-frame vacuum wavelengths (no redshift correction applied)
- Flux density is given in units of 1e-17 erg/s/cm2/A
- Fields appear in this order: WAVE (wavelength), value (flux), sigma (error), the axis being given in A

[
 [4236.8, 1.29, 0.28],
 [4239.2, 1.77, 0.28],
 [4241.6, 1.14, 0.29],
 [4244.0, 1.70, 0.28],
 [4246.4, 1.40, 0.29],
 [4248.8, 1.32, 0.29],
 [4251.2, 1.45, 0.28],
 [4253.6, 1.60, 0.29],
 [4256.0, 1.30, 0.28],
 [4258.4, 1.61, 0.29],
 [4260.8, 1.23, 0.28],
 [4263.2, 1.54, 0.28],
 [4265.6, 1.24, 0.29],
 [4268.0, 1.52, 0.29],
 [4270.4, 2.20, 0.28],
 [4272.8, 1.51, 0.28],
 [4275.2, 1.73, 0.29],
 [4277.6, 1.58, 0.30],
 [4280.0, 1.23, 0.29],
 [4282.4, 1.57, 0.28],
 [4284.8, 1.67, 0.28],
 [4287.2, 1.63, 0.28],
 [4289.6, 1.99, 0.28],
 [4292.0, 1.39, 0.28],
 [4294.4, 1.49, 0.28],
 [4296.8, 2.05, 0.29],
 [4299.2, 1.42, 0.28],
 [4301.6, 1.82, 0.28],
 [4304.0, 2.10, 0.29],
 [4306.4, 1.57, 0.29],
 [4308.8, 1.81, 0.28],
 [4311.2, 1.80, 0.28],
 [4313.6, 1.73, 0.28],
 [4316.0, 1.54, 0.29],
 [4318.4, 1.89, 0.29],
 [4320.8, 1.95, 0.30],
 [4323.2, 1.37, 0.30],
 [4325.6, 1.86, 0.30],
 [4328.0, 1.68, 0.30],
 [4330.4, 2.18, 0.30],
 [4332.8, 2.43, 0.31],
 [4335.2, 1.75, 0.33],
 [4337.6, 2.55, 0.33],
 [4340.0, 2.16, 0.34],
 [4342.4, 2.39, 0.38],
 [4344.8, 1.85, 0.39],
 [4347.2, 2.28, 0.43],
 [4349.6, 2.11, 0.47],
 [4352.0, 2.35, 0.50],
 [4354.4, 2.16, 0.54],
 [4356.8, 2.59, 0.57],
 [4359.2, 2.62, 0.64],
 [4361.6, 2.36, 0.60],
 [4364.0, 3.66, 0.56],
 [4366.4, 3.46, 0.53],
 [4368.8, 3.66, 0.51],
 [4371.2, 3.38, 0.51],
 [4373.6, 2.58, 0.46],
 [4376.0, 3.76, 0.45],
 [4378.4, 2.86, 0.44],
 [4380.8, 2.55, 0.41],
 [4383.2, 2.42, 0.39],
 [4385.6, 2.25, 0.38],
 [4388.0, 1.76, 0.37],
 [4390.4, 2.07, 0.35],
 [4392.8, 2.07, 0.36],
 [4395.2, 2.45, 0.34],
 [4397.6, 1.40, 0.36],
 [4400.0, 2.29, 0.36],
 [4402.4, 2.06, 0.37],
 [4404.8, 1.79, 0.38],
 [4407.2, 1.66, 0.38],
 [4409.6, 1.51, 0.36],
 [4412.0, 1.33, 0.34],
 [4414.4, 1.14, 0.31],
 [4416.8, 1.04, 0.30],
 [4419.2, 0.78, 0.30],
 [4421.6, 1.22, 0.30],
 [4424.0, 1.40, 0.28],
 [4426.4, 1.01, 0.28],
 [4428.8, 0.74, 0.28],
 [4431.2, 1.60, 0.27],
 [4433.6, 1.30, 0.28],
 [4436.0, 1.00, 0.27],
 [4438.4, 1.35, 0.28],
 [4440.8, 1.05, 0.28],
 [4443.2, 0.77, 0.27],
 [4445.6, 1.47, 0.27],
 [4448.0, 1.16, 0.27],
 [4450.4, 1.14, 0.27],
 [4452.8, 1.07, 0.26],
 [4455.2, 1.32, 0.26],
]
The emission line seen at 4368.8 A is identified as C III]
